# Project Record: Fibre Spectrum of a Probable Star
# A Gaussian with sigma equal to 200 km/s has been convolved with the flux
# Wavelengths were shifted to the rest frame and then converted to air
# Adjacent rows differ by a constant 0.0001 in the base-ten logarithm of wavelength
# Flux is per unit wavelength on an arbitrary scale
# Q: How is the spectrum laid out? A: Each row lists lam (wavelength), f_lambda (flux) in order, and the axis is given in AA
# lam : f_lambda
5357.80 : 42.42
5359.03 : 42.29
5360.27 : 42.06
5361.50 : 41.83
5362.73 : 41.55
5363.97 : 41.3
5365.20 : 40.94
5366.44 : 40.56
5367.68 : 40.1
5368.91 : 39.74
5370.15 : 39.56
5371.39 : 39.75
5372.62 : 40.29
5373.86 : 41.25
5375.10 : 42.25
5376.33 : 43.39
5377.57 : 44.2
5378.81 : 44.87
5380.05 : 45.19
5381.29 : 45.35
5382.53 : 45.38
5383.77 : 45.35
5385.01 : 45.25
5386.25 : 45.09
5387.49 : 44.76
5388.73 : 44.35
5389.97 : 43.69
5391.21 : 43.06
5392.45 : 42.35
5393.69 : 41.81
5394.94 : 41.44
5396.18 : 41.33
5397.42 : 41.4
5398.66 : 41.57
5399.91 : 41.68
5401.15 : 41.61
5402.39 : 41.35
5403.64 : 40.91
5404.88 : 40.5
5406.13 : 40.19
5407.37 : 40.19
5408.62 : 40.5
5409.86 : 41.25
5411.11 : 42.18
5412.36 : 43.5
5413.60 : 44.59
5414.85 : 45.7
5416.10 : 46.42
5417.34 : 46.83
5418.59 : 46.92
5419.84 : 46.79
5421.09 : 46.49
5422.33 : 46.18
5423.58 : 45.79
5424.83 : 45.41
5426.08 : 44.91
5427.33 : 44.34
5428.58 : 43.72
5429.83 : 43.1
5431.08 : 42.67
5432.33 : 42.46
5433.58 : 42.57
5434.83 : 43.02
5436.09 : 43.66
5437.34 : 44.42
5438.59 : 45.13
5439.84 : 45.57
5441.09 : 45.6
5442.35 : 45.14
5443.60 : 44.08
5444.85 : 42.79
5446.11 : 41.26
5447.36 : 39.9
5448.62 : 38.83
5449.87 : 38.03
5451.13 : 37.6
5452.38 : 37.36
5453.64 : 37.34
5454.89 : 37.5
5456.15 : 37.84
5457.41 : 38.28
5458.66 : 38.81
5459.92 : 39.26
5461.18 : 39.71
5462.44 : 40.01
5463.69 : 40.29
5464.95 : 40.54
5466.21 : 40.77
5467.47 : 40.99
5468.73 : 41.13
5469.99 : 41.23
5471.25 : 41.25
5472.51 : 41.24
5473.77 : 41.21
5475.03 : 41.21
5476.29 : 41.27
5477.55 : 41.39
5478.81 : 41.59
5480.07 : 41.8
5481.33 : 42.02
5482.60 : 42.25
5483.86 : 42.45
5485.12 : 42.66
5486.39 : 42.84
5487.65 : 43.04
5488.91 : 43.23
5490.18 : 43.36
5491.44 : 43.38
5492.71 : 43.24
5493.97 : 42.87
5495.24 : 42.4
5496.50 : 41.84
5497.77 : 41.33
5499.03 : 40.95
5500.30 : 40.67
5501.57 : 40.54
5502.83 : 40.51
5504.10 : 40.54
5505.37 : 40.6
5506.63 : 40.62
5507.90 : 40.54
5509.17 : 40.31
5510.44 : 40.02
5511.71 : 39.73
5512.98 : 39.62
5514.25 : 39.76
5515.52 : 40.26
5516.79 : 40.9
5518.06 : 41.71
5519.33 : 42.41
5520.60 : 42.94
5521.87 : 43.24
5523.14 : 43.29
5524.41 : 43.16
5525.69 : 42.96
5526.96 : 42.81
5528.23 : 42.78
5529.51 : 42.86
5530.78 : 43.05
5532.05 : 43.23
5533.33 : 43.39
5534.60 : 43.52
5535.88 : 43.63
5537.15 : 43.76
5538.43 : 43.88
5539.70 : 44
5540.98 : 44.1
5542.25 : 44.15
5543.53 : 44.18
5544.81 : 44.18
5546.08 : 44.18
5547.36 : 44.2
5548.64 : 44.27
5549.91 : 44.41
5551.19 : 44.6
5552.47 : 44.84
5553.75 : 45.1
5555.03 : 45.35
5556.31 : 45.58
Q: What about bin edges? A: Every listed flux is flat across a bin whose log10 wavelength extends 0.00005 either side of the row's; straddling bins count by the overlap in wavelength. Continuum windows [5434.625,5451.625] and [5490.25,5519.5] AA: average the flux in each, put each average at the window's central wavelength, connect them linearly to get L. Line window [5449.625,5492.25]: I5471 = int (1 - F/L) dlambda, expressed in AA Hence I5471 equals 1.2 AA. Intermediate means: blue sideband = 42.5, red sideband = 41.1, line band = 40.7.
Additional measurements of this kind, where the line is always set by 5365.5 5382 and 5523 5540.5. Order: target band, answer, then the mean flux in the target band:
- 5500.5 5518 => 1.1 AA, 40.4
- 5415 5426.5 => -1.0 AA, 46.2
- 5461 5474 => 0.6 AA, 40.8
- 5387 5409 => 0.2 AA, 41.8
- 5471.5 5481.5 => 0.3 AA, 41.5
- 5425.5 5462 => 0.9 AA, 41.5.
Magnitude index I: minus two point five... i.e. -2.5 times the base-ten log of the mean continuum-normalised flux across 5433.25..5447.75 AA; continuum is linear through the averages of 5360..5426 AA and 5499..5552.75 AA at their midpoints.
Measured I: -0.022 mag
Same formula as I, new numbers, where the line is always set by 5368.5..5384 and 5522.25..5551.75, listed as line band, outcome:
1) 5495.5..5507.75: 0.07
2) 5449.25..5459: 0.14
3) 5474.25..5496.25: 0.02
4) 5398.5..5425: -0.01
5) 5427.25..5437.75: 0.00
